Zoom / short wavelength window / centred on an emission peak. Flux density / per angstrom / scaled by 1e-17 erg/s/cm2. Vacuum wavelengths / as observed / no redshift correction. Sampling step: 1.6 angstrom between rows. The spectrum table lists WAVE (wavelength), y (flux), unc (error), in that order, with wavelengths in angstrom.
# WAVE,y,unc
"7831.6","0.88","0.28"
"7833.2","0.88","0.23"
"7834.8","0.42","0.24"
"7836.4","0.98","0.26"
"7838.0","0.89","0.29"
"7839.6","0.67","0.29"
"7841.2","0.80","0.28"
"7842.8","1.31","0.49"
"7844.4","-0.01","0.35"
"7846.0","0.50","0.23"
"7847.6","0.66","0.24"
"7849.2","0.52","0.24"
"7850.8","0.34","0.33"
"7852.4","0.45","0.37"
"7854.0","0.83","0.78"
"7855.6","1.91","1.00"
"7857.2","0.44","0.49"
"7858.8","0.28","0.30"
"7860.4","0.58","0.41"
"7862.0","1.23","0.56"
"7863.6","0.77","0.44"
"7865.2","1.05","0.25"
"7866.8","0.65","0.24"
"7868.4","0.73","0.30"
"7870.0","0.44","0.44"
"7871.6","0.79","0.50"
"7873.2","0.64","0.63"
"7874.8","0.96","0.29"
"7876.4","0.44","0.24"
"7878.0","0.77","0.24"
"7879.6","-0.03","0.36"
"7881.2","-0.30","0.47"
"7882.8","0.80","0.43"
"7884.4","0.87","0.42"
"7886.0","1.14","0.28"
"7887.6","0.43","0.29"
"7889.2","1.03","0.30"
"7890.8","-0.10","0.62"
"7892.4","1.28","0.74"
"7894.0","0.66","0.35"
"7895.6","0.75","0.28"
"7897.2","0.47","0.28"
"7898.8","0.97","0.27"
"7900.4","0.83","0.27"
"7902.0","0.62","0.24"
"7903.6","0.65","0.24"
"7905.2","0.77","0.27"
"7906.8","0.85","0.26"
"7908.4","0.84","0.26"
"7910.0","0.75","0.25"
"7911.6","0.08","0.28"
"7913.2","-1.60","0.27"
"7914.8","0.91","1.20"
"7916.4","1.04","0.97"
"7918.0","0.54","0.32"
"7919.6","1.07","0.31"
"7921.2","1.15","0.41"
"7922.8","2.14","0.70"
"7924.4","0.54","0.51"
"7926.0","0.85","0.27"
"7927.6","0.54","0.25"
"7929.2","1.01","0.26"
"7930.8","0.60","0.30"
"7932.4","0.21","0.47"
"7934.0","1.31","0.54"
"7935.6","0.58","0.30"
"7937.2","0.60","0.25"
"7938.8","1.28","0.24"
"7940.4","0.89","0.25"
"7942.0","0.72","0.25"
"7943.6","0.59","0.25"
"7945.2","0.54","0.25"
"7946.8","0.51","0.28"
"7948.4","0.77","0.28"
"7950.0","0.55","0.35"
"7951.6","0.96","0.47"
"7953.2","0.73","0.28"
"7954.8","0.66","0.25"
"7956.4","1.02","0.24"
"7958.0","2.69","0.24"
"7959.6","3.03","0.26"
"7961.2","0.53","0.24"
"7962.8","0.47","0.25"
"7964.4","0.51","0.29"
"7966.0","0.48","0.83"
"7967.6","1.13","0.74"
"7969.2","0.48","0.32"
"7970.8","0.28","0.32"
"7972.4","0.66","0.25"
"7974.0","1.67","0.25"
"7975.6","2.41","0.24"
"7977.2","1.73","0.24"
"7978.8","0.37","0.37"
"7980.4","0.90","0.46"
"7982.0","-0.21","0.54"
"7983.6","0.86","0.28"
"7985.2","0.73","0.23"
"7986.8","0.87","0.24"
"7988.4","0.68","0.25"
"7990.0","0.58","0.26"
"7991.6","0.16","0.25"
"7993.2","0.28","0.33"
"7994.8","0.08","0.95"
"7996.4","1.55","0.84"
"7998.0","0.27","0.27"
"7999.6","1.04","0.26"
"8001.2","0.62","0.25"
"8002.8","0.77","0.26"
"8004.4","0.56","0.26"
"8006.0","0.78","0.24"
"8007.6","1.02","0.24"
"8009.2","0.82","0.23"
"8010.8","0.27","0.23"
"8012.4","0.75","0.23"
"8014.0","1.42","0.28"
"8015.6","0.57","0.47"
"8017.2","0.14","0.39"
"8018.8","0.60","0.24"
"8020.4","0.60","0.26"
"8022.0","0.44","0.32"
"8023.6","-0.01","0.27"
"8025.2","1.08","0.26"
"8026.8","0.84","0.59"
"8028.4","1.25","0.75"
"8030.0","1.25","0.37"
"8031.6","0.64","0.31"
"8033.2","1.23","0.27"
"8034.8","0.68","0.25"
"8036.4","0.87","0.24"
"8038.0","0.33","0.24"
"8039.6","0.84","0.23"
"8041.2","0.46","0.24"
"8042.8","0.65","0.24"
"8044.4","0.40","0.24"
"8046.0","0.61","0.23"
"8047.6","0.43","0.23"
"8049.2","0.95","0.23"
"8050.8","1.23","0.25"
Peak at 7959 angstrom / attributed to [S II] 6716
